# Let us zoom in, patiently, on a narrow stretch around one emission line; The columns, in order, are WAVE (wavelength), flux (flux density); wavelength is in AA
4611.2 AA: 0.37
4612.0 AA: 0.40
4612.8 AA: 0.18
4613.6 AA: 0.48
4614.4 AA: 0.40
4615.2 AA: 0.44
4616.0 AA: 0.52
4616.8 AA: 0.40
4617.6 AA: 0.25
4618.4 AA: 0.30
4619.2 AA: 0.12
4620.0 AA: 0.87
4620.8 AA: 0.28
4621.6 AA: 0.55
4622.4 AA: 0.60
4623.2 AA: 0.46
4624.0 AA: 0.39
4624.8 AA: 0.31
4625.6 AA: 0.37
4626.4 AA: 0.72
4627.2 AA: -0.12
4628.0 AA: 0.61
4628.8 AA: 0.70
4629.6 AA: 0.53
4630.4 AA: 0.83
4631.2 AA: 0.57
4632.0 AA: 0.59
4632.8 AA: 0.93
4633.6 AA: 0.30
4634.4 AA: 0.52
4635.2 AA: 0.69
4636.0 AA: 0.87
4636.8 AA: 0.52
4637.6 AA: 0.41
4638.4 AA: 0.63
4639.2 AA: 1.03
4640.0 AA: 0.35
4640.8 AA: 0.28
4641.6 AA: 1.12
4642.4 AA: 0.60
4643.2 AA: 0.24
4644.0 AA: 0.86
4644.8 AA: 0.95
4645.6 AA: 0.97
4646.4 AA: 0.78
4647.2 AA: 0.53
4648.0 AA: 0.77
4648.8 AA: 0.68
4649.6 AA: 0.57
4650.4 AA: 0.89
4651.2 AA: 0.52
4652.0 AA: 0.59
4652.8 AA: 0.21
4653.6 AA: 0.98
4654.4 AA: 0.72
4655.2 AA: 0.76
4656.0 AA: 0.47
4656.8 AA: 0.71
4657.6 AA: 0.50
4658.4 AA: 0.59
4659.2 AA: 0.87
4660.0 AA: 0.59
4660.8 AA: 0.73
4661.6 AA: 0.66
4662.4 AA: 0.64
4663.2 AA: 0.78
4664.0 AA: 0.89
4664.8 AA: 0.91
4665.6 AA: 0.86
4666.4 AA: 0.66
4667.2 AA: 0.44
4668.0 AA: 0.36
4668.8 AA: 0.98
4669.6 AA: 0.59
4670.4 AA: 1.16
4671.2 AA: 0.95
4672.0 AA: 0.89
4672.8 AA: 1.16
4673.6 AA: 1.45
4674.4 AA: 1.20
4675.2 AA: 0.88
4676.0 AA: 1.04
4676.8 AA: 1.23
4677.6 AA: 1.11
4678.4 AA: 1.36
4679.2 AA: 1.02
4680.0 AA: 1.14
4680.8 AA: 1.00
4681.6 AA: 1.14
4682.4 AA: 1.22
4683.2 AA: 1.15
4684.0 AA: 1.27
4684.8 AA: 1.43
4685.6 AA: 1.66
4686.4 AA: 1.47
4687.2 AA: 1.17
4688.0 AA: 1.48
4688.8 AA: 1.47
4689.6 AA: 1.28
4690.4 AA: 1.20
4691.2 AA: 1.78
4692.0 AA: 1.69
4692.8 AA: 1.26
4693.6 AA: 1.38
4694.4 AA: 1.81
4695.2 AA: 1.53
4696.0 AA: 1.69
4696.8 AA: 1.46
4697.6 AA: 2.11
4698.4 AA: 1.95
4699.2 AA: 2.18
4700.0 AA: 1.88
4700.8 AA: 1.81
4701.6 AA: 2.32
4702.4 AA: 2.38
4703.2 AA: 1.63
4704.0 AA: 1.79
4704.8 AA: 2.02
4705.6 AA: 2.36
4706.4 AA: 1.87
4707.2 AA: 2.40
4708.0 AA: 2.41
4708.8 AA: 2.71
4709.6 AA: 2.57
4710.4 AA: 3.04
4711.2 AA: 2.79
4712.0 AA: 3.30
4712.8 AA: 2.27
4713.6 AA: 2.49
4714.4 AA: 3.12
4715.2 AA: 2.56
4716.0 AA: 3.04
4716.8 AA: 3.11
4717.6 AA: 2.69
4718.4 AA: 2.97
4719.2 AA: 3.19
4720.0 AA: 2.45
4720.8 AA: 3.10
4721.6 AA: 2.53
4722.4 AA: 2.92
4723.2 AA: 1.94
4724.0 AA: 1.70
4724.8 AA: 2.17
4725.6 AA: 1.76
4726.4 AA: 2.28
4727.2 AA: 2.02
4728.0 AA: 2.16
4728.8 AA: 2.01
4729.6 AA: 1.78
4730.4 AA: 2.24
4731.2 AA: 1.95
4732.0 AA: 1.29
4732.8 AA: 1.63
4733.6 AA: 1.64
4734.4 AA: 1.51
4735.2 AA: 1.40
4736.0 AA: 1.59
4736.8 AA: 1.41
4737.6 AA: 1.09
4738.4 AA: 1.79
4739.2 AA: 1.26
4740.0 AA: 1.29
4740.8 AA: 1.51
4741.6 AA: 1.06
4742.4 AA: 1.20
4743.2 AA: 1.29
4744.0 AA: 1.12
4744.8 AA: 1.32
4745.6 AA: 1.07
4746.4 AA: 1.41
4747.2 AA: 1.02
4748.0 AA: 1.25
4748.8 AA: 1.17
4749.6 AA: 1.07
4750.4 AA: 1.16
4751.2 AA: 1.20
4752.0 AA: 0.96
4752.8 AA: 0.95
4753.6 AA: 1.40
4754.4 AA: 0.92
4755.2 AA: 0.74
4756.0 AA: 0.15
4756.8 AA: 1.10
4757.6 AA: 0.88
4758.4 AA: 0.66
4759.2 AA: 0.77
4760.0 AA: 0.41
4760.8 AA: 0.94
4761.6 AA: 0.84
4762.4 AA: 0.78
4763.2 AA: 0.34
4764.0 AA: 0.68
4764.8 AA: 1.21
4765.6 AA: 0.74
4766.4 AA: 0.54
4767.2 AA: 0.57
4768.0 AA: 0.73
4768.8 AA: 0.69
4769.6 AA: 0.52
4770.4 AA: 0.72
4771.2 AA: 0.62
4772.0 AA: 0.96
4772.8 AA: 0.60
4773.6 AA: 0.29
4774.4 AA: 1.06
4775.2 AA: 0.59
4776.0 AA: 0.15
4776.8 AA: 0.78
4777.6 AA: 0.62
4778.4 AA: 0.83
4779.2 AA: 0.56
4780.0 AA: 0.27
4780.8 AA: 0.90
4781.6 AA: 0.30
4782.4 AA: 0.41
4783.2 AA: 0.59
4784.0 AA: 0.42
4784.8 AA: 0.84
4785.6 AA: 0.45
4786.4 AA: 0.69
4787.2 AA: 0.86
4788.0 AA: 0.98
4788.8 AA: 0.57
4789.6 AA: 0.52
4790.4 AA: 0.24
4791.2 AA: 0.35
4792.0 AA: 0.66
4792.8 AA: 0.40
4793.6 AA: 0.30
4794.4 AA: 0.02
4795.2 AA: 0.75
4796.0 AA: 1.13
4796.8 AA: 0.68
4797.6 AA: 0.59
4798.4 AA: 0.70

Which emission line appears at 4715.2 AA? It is C IV 1549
